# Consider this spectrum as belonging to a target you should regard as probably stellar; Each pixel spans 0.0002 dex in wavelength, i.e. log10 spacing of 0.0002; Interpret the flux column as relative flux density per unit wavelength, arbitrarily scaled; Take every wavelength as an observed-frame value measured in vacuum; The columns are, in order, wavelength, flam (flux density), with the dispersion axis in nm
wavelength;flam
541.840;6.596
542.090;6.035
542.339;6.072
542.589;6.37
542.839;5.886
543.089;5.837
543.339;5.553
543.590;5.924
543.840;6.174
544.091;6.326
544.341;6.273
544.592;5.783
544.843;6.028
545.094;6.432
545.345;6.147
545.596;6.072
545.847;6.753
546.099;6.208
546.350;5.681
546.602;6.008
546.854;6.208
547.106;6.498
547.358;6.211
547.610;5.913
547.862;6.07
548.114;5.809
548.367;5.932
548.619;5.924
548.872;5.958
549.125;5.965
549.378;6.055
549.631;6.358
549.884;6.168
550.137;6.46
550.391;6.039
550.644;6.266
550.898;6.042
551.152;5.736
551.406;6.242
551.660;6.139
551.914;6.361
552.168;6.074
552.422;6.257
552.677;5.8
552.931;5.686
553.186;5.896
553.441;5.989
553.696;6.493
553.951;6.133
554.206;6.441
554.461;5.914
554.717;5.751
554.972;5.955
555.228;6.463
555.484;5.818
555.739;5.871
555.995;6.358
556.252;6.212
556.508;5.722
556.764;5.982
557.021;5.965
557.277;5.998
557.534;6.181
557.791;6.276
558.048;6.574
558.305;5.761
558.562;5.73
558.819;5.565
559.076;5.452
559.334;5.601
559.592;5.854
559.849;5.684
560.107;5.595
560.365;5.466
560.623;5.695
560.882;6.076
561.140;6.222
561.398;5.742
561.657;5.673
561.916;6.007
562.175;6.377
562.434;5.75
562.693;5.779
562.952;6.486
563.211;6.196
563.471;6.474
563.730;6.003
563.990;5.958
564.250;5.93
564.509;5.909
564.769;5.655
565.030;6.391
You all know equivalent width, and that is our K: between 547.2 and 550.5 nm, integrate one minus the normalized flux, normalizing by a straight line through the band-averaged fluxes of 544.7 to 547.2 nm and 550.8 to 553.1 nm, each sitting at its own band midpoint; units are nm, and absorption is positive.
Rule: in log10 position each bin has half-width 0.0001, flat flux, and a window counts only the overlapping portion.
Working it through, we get 0.03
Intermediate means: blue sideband 6.2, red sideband 6.03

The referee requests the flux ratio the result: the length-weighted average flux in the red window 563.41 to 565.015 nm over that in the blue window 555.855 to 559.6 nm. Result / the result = 1.01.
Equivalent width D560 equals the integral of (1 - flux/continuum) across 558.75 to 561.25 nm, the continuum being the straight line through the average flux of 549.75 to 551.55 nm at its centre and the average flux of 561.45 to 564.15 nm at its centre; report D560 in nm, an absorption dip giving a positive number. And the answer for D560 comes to 0.15 nm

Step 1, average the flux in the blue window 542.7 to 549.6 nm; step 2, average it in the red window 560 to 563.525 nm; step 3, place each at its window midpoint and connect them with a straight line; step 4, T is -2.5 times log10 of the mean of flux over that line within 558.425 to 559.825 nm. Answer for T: 0.06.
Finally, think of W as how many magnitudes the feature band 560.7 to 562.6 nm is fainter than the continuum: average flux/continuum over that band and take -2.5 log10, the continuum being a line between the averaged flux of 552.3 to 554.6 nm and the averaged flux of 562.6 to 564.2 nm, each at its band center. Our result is 0.03 mag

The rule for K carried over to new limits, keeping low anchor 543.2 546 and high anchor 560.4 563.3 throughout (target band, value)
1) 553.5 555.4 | -0.03 nm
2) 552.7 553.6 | 0.03 nm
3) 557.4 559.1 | 0.01 nm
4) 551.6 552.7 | -0.02 nm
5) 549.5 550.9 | -0.04 nm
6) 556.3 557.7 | 0.01 nm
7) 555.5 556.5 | 0.00 nm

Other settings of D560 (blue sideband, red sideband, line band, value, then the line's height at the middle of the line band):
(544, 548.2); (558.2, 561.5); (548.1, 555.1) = -0.11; 5.98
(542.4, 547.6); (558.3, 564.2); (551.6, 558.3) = -0.13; 5.97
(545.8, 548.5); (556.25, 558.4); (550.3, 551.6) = 0.00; 6.09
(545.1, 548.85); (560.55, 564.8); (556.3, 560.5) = 0.13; 6.04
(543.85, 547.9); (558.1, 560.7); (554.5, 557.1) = -0.09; 5.8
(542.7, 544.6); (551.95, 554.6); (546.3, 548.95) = 0.00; 6.02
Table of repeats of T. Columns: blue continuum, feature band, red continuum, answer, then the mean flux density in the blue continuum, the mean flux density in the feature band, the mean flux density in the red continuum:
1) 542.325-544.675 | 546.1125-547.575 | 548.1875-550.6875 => -0.009 mag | 6.02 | 6.12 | 6.1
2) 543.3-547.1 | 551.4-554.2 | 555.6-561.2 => -0.020 mag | 6.13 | 6.11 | 5.9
